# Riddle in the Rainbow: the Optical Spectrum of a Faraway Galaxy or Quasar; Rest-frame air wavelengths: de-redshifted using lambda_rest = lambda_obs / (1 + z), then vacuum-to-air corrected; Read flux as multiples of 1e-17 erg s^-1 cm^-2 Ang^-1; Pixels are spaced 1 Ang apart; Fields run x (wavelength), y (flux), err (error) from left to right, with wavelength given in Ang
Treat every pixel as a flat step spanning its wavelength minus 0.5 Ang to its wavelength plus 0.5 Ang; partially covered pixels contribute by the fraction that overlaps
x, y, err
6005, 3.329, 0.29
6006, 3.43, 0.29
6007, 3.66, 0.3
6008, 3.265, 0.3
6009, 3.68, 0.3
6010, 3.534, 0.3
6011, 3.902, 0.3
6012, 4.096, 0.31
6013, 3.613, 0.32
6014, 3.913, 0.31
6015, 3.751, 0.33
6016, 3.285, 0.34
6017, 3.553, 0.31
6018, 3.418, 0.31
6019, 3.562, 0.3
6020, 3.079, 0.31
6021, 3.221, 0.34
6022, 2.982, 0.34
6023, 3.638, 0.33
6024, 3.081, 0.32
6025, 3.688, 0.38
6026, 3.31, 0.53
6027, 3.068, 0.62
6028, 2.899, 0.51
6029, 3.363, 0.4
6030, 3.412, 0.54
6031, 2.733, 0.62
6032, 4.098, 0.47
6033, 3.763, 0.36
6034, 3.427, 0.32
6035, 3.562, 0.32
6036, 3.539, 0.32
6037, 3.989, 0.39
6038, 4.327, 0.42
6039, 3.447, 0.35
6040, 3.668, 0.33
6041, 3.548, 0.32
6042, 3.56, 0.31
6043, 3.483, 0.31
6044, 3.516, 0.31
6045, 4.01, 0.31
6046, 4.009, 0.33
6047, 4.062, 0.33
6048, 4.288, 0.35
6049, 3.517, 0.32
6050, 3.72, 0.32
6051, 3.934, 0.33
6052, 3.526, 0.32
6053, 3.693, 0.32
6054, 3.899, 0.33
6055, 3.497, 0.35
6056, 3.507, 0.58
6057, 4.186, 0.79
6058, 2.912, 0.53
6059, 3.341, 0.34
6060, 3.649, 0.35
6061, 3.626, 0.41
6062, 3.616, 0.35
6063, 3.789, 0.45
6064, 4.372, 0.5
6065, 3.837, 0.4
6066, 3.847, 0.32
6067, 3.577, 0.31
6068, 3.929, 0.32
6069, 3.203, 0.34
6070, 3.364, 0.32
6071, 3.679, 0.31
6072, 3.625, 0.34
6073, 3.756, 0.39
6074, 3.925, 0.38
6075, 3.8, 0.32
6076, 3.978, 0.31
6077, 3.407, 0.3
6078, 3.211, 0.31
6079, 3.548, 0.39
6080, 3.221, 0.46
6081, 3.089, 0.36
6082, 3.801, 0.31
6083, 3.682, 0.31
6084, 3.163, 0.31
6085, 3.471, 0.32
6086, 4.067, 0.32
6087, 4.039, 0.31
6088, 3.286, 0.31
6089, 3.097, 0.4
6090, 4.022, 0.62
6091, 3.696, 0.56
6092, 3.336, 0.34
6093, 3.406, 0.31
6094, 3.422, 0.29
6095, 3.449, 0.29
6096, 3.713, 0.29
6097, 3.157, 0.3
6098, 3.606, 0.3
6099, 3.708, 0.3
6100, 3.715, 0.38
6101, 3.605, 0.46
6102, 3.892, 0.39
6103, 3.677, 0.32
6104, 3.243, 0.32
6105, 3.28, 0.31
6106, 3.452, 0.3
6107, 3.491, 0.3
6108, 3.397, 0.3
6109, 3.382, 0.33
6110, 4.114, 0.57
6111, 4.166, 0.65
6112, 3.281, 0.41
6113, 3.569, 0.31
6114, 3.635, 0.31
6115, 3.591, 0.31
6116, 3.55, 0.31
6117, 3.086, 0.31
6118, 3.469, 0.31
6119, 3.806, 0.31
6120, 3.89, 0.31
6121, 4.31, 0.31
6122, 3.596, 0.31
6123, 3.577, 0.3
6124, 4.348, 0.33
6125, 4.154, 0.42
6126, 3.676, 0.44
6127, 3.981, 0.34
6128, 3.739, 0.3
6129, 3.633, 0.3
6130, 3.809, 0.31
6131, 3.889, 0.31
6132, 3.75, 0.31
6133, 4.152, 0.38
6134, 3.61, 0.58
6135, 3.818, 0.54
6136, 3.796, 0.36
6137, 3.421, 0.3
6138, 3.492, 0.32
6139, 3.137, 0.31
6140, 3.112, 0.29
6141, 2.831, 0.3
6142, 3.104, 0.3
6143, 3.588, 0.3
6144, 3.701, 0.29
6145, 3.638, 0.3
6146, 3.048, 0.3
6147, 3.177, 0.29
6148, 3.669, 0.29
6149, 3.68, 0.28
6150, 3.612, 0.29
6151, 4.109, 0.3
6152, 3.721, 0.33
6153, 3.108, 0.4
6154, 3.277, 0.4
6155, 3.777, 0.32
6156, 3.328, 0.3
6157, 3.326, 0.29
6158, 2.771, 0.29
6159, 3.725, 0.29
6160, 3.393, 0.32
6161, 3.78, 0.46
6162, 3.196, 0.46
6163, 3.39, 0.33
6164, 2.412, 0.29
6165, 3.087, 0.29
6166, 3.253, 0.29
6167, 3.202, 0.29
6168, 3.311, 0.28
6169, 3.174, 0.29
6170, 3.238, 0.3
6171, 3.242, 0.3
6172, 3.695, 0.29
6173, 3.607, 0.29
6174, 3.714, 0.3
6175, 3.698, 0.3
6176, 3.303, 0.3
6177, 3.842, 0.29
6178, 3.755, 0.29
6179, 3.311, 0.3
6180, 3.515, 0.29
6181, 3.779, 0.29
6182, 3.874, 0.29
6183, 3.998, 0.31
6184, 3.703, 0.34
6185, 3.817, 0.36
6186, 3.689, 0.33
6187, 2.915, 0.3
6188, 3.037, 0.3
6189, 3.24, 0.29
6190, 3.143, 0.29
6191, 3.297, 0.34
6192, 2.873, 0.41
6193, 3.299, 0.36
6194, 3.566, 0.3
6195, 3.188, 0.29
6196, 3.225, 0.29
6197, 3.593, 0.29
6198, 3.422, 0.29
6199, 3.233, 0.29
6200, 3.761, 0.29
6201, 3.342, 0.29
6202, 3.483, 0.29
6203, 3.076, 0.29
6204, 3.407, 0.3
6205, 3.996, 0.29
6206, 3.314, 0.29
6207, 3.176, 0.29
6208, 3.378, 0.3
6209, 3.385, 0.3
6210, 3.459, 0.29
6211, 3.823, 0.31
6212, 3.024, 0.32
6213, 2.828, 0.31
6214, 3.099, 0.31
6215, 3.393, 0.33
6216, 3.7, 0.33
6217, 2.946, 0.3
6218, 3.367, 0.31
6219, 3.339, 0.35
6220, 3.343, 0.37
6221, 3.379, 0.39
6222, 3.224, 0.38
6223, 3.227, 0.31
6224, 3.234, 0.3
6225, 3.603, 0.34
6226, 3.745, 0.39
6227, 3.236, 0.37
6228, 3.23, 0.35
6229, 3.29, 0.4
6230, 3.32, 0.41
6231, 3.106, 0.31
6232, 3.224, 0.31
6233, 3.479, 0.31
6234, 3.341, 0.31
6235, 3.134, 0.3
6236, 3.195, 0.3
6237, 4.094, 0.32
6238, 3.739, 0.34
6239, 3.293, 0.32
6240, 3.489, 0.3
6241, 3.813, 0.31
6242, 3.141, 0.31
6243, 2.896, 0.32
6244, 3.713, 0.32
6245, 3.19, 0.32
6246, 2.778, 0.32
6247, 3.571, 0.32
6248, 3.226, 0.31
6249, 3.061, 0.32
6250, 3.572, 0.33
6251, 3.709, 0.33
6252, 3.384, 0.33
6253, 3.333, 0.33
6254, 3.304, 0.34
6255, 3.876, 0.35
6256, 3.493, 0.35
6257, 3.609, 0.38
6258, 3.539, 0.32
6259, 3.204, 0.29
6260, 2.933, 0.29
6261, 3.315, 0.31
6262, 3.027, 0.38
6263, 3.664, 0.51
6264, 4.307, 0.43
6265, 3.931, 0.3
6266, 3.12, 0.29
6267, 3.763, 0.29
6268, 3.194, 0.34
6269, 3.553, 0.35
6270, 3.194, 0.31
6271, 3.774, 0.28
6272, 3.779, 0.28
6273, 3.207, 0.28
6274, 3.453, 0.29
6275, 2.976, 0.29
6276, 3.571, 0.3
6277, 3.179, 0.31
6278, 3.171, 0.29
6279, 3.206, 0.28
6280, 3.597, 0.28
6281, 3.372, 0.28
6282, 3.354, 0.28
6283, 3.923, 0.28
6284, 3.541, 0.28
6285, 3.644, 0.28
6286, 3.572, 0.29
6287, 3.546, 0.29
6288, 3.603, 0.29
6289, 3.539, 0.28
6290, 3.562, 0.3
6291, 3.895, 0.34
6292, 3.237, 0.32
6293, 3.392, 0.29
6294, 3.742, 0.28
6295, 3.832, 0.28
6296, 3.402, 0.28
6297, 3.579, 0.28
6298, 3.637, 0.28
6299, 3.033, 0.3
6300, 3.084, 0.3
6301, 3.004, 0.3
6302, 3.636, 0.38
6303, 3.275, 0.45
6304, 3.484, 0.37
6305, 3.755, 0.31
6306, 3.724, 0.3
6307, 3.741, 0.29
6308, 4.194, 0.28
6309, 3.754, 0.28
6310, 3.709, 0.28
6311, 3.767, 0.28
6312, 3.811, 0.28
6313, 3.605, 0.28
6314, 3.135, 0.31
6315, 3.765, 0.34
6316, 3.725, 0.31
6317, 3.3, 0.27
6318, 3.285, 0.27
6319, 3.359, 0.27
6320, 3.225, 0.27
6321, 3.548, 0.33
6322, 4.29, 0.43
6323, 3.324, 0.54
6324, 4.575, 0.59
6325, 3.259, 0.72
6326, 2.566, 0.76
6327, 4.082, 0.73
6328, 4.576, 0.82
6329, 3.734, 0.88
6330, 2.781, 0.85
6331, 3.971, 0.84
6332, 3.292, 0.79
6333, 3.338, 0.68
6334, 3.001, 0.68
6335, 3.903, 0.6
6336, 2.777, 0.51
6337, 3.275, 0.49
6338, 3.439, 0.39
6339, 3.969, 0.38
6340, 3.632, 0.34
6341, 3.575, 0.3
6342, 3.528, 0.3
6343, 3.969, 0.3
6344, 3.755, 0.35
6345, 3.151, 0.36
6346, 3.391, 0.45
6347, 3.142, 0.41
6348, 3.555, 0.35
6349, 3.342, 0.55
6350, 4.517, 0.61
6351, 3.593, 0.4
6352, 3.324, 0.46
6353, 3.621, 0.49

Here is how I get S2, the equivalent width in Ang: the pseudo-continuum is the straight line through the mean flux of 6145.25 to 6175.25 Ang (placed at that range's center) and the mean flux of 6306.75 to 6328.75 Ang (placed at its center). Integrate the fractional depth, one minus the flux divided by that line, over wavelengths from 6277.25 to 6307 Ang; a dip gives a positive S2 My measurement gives 1.0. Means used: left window 3.39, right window 3.66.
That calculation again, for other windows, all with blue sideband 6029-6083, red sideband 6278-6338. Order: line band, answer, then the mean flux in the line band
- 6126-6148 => 0.4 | 3.55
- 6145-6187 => 1.6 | 3.47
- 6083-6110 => 0.7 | 3.54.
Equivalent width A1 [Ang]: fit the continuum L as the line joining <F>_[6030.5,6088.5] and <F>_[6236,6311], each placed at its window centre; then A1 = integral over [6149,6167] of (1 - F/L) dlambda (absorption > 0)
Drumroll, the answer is 1.04 Ang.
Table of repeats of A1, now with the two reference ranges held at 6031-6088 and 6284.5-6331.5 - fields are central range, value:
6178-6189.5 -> 0.3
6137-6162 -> 1.5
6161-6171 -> 1.3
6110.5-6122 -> 0.0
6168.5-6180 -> 0.4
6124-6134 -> -0.6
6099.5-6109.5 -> 0.4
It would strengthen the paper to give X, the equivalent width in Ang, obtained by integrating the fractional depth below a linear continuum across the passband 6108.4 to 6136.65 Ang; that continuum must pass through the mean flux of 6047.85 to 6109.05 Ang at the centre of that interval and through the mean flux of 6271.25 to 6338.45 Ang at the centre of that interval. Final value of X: -1.4 Ang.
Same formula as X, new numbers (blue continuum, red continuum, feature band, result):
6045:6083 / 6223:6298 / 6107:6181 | 0.92 Ang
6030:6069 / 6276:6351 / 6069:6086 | 0.62 Ang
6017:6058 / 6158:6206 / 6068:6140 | -2.49 Ang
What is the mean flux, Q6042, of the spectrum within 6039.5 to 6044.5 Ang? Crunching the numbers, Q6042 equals 3.56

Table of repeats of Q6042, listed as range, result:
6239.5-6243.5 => 3.33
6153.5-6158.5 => 3.3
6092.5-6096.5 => 3.5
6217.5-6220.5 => 3.35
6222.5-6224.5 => 3.23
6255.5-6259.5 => 3.46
